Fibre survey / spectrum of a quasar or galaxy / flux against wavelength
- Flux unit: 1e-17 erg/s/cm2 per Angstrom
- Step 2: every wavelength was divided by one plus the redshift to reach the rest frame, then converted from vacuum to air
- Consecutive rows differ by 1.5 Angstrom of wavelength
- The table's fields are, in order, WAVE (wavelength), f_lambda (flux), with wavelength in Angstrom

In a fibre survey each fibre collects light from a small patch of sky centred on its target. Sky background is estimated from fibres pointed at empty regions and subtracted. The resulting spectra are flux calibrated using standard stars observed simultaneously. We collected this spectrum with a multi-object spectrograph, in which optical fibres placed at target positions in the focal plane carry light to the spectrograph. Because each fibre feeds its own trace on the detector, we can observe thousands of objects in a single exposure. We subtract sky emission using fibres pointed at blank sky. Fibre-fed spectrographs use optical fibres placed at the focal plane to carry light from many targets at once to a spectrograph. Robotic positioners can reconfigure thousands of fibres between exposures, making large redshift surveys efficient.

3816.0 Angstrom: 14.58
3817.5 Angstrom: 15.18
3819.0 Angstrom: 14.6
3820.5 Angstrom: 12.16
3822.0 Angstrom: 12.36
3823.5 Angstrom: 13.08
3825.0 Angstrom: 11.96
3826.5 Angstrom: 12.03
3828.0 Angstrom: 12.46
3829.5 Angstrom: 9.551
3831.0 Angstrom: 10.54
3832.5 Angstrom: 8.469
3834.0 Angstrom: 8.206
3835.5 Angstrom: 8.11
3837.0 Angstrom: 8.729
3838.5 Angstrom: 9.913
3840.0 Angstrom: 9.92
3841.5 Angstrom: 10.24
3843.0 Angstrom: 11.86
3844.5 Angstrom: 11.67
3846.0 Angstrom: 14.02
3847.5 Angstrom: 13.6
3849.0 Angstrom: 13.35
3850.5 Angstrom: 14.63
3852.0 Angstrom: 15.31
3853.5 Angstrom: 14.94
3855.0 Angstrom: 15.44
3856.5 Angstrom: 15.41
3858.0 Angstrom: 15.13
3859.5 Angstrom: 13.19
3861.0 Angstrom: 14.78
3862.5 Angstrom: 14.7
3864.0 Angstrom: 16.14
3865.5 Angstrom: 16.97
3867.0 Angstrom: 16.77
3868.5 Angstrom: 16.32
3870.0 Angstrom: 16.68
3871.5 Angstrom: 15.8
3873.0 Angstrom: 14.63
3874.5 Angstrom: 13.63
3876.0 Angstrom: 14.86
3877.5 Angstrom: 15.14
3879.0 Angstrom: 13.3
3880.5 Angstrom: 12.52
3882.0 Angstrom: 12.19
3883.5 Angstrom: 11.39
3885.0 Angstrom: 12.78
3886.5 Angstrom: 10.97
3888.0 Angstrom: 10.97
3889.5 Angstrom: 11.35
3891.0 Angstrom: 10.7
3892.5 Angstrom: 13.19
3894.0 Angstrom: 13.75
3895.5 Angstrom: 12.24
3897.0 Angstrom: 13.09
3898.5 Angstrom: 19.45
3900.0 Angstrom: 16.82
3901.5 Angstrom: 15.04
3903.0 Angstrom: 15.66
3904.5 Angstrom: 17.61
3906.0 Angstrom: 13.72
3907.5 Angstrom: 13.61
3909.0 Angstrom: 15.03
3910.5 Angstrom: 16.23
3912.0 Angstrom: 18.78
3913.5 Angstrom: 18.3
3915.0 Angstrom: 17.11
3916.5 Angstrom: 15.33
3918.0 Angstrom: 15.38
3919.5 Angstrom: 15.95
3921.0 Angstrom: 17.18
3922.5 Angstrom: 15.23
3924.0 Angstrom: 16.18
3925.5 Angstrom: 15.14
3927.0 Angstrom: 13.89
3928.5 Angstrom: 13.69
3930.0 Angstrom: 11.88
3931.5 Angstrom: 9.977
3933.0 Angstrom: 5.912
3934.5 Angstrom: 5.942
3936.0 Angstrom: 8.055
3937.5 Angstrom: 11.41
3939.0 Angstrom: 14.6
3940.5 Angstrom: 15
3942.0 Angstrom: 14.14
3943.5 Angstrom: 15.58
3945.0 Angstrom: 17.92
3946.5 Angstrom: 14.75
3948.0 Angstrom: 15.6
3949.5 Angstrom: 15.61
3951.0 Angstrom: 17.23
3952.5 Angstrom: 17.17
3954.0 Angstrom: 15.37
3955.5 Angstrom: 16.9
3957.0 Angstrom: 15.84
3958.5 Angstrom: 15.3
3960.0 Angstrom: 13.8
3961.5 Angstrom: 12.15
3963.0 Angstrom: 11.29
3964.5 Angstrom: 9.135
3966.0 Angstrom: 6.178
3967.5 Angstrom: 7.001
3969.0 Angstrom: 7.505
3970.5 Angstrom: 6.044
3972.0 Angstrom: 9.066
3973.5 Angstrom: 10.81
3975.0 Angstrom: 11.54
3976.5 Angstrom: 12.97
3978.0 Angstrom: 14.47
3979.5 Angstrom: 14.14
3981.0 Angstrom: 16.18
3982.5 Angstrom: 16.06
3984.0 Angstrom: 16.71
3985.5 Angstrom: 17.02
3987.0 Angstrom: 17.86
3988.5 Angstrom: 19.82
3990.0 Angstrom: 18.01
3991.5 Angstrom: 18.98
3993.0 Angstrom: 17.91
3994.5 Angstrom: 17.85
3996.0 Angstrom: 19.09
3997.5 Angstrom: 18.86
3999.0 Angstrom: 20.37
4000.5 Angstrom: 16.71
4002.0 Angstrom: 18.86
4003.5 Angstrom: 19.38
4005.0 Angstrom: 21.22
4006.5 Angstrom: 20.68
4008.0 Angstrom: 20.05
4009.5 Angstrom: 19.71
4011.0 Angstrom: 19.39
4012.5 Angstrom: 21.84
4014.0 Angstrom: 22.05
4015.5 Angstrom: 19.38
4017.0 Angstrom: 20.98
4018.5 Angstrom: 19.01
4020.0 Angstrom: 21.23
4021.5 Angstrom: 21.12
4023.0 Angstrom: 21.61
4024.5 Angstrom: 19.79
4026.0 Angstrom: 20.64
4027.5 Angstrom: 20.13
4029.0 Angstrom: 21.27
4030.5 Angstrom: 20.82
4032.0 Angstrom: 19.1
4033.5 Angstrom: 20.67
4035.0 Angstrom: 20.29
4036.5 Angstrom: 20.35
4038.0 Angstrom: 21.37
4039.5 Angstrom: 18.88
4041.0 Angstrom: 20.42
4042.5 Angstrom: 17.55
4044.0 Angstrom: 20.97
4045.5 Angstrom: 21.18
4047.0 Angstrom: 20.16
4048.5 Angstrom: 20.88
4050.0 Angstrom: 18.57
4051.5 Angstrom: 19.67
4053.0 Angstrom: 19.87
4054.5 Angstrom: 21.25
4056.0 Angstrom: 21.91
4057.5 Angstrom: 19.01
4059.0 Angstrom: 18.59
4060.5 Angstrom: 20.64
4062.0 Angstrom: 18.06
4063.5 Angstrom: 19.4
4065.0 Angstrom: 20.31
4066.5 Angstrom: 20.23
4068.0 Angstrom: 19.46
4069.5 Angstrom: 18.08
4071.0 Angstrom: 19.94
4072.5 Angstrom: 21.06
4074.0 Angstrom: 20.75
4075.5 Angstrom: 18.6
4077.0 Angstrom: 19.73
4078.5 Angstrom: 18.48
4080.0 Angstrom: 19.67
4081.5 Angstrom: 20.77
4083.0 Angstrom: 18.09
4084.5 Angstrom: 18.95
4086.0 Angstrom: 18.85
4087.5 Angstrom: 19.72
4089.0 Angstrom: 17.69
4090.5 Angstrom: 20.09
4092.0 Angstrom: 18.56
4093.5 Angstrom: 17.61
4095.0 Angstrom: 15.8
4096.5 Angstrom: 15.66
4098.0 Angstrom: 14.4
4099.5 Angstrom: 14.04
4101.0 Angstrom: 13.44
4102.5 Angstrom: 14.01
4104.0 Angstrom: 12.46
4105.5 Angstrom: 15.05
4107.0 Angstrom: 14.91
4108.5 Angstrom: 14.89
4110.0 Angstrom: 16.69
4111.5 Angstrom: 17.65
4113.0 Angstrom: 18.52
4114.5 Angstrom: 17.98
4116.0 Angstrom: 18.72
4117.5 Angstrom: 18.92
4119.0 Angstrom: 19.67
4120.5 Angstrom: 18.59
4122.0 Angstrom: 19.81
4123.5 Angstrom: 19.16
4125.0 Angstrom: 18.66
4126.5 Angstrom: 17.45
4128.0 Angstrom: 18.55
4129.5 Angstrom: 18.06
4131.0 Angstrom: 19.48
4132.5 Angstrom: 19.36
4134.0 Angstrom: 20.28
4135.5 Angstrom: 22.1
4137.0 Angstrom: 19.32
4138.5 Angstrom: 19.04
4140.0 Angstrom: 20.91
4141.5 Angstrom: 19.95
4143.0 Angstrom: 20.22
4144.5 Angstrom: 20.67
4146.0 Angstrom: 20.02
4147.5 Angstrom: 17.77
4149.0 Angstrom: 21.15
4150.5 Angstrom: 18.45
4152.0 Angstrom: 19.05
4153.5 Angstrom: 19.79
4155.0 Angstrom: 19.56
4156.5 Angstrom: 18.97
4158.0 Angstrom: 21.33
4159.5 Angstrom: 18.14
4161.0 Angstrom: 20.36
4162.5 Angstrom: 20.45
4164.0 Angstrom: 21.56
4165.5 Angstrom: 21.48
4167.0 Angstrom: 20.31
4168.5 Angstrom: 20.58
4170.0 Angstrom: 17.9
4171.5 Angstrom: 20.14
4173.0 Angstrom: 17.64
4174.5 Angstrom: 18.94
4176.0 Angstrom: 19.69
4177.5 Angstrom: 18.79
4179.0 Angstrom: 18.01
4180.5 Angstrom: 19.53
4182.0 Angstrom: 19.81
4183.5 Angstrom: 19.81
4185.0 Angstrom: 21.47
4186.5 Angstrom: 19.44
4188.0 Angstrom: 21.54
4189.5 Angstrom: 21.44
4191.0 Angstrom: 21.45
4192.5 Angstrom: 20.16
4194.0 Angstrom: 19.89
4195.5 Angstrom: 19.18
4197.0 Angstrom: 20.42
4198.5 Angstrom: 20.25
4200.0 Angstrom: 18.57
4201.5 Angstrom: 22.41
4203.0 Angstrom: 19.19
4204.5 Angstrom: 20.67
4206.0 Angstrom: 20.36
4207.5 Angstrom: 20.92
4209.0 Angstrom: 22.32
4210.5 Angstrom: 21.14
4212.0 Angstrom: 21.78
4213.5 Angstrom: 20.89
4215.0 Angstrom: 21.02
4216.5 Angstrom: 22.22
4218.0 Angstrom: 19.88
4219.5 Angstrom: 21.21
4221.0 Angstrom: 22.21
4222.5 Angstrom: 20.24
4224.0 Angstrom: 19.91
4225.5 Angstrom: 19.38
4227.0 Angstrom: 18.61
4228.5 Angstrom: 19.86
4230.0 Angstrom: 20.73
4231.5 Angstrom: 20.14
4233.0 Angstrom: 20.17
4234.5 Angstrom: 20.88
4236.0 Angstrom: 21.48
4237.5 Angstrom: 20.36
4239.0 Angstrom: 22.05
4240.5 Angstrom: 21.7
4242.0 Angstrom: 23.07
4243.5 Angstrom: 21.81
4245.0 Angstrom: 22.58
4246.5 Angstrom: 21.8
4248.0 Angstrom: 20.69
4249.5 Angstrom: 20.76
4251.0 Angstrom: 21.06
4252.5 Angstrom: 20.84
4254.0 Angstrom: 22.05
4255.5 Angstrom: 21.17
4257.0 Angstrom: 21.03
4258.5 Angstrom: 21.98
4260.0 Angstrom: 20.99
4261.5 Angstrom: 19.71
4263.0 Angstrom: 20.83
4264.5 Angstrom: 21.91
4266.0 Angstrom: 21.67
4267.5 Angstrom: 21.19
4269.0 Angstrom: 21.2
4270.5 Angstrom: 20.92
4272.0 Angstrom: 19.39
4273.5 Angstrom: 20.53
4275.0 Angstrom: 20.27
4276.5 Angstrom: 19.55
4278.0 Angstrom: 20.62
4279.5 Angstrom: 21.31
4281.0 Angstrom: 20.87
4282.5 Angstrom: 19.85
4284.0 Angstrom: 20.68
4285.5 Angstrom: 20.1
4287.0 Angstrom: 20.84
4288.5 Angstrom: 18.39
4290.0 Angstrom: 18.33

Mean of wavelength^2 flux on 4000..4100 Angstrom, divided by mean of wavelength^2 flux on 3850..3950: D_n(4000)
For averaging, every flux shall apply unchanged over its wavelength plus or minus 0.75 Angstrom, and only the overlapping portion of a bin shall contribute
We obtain 1.47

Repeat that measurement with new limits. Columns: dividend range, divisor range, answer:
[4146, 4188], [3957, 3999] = 1.53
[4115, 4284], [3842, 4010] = 1.59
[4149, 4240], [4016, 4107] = 1.13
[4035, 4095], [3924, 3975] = 1.67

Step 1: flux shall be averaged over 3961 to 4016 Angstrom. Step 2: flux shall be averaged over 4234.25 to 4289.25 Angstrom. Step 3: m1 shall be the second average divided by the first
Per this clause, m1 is 1.32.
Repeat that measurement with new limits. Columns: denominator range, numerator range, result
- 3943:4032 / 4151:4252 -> 1.22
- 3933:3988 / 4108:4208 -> 1.49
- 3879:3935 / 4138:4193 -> 1.43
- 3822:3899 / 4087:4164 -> 1.41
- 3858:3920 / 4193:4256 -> 1.42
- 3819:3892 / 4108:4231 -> 1.53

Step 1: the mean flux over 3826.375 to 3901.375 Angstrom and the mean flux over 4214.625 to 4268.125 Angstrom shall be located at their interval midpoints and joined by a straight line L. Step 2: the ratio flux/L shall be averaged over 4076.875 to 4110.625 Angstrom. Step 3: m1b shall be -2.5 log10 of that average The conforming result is 0.07 mag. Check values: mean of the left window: 13.2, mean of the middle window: 16.9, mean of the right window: 21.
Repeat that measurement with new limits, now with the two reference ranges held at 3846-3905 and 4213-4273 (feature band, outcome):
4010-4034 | -0.206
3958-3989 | 0.275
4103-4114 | 0.179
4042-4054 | -0.143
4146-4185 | -0.002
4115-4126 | -0.014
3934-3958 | 0.079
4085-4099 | 0.042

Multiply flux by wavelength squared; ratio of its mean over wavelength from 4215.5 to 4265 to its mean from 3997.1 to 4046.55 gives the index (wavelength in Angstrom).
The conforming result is 1.16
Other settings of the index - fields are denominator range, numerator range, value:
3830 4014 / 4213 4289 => 1.69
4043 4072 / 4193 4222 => 1.12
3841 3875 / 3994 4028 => 1.48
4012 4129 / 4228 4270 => 1.22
